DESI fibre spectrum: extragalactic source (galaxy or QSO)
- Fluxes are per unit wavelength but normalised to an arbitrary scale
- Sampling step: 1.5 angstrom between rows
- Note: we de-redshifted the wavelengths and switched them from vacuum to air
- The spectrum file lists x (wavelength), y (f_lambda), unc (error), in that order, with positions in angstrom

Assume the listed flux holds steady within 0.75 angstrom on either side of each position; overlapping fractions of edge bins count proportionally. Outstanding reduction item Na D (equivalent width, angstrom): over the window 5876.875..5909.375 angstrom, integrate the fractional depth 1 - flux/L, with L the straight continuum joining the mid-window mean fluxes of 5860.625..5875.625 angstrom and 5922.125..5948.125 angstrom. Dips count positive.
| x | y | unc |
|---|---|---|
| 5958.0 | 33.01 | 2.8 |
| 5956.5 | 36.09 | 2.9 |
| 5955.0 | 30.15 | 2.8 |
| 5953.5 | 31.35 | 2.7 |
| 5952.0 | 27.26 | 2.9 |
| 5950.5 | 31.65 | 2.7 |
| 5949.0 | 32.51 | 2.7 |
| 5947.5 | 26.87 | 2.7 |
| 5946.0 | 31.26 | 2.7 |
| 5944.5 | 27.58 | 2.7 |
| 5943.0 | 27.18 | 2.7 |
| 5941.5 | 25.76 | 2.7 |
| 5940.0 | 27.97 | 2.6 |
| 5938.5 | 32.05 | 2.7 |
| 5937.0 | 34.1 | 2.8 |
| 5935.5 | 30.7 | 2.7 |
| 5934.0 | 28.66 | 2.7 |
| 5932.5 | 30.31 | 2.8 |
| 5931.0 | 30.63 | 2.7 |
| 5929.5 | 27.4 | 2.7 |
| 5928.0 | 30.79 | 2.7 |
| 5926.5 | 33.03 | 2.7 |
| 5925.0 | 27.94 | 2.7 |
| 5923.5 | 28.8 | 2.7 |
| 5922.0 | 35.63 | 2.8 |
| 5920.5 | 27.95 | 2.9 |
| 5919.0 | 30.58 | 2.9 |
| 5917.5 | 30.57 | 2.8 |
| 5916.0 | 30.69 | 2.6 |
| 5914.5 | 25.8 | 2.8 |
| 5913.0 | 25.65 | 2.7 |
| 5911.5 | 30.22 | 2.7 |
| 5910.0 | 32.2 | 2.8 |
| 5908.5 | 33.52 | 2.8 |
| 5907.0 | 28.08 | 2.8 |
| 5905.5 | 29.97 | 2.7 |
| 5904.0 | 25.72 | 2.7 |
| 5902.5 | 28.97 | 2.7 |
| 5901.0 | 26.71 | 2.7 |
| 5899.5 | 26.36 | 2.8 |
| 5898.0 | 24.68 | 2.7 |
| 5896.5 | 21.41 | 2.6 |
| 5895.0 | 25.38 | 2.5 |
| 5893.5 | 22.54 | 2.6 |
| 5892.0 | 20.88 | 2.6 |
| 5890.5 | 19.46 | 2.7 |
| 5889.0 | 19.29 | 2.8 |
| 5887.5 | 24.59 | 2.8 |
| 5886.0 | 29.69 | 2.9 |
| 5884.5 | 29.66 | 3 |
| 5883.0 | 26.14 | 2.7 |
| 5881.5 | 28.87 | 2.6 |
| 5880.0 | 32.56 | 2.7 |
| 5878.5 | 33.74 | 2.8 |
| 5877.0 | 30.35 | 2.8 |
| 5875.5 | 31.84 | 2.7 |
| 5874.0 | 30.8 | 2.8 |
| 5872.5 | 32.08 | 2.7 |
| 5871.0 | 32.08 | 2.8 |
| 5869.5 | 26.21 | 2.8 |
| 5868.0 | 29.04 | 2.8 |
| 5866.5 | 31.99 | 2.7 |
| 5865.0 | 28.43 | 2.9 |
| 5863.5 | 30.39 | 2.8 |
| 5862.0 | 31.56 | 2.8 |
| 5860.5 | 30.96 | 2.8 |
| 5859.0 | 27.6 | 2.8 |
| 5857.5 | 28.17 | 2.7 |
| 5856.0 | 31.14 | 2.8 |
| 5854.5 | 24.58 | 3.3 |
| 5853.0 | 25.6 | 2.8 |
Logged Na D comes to 3.7 angstrom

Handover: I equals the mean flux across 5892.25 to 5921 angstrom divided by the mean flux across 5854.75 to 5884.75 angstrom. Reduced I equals 0.9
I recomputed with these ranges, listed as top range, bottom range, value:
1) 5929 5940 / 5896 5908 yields 1.14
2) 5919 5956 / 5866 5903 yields 1.09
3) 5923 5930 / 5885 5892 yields 1.28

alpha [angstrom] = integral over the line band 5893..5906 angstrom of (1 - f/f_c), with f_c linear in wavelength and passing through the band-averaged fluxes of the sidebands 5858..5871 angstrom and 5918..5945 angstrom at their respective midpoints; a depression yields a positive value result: 1.8 angstrom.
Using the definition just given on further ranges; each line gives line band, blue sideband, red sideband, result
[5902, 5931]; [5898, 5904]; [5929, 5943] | -1.69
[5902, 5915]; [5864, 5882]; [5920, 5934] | 0.61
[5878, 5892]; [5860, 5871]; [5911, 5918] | 1.29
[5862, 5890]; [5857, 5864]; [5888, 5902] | -2.63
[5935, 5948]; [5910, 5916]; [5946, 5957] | 0.35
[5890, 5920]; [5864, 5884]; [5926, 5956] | 3.06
